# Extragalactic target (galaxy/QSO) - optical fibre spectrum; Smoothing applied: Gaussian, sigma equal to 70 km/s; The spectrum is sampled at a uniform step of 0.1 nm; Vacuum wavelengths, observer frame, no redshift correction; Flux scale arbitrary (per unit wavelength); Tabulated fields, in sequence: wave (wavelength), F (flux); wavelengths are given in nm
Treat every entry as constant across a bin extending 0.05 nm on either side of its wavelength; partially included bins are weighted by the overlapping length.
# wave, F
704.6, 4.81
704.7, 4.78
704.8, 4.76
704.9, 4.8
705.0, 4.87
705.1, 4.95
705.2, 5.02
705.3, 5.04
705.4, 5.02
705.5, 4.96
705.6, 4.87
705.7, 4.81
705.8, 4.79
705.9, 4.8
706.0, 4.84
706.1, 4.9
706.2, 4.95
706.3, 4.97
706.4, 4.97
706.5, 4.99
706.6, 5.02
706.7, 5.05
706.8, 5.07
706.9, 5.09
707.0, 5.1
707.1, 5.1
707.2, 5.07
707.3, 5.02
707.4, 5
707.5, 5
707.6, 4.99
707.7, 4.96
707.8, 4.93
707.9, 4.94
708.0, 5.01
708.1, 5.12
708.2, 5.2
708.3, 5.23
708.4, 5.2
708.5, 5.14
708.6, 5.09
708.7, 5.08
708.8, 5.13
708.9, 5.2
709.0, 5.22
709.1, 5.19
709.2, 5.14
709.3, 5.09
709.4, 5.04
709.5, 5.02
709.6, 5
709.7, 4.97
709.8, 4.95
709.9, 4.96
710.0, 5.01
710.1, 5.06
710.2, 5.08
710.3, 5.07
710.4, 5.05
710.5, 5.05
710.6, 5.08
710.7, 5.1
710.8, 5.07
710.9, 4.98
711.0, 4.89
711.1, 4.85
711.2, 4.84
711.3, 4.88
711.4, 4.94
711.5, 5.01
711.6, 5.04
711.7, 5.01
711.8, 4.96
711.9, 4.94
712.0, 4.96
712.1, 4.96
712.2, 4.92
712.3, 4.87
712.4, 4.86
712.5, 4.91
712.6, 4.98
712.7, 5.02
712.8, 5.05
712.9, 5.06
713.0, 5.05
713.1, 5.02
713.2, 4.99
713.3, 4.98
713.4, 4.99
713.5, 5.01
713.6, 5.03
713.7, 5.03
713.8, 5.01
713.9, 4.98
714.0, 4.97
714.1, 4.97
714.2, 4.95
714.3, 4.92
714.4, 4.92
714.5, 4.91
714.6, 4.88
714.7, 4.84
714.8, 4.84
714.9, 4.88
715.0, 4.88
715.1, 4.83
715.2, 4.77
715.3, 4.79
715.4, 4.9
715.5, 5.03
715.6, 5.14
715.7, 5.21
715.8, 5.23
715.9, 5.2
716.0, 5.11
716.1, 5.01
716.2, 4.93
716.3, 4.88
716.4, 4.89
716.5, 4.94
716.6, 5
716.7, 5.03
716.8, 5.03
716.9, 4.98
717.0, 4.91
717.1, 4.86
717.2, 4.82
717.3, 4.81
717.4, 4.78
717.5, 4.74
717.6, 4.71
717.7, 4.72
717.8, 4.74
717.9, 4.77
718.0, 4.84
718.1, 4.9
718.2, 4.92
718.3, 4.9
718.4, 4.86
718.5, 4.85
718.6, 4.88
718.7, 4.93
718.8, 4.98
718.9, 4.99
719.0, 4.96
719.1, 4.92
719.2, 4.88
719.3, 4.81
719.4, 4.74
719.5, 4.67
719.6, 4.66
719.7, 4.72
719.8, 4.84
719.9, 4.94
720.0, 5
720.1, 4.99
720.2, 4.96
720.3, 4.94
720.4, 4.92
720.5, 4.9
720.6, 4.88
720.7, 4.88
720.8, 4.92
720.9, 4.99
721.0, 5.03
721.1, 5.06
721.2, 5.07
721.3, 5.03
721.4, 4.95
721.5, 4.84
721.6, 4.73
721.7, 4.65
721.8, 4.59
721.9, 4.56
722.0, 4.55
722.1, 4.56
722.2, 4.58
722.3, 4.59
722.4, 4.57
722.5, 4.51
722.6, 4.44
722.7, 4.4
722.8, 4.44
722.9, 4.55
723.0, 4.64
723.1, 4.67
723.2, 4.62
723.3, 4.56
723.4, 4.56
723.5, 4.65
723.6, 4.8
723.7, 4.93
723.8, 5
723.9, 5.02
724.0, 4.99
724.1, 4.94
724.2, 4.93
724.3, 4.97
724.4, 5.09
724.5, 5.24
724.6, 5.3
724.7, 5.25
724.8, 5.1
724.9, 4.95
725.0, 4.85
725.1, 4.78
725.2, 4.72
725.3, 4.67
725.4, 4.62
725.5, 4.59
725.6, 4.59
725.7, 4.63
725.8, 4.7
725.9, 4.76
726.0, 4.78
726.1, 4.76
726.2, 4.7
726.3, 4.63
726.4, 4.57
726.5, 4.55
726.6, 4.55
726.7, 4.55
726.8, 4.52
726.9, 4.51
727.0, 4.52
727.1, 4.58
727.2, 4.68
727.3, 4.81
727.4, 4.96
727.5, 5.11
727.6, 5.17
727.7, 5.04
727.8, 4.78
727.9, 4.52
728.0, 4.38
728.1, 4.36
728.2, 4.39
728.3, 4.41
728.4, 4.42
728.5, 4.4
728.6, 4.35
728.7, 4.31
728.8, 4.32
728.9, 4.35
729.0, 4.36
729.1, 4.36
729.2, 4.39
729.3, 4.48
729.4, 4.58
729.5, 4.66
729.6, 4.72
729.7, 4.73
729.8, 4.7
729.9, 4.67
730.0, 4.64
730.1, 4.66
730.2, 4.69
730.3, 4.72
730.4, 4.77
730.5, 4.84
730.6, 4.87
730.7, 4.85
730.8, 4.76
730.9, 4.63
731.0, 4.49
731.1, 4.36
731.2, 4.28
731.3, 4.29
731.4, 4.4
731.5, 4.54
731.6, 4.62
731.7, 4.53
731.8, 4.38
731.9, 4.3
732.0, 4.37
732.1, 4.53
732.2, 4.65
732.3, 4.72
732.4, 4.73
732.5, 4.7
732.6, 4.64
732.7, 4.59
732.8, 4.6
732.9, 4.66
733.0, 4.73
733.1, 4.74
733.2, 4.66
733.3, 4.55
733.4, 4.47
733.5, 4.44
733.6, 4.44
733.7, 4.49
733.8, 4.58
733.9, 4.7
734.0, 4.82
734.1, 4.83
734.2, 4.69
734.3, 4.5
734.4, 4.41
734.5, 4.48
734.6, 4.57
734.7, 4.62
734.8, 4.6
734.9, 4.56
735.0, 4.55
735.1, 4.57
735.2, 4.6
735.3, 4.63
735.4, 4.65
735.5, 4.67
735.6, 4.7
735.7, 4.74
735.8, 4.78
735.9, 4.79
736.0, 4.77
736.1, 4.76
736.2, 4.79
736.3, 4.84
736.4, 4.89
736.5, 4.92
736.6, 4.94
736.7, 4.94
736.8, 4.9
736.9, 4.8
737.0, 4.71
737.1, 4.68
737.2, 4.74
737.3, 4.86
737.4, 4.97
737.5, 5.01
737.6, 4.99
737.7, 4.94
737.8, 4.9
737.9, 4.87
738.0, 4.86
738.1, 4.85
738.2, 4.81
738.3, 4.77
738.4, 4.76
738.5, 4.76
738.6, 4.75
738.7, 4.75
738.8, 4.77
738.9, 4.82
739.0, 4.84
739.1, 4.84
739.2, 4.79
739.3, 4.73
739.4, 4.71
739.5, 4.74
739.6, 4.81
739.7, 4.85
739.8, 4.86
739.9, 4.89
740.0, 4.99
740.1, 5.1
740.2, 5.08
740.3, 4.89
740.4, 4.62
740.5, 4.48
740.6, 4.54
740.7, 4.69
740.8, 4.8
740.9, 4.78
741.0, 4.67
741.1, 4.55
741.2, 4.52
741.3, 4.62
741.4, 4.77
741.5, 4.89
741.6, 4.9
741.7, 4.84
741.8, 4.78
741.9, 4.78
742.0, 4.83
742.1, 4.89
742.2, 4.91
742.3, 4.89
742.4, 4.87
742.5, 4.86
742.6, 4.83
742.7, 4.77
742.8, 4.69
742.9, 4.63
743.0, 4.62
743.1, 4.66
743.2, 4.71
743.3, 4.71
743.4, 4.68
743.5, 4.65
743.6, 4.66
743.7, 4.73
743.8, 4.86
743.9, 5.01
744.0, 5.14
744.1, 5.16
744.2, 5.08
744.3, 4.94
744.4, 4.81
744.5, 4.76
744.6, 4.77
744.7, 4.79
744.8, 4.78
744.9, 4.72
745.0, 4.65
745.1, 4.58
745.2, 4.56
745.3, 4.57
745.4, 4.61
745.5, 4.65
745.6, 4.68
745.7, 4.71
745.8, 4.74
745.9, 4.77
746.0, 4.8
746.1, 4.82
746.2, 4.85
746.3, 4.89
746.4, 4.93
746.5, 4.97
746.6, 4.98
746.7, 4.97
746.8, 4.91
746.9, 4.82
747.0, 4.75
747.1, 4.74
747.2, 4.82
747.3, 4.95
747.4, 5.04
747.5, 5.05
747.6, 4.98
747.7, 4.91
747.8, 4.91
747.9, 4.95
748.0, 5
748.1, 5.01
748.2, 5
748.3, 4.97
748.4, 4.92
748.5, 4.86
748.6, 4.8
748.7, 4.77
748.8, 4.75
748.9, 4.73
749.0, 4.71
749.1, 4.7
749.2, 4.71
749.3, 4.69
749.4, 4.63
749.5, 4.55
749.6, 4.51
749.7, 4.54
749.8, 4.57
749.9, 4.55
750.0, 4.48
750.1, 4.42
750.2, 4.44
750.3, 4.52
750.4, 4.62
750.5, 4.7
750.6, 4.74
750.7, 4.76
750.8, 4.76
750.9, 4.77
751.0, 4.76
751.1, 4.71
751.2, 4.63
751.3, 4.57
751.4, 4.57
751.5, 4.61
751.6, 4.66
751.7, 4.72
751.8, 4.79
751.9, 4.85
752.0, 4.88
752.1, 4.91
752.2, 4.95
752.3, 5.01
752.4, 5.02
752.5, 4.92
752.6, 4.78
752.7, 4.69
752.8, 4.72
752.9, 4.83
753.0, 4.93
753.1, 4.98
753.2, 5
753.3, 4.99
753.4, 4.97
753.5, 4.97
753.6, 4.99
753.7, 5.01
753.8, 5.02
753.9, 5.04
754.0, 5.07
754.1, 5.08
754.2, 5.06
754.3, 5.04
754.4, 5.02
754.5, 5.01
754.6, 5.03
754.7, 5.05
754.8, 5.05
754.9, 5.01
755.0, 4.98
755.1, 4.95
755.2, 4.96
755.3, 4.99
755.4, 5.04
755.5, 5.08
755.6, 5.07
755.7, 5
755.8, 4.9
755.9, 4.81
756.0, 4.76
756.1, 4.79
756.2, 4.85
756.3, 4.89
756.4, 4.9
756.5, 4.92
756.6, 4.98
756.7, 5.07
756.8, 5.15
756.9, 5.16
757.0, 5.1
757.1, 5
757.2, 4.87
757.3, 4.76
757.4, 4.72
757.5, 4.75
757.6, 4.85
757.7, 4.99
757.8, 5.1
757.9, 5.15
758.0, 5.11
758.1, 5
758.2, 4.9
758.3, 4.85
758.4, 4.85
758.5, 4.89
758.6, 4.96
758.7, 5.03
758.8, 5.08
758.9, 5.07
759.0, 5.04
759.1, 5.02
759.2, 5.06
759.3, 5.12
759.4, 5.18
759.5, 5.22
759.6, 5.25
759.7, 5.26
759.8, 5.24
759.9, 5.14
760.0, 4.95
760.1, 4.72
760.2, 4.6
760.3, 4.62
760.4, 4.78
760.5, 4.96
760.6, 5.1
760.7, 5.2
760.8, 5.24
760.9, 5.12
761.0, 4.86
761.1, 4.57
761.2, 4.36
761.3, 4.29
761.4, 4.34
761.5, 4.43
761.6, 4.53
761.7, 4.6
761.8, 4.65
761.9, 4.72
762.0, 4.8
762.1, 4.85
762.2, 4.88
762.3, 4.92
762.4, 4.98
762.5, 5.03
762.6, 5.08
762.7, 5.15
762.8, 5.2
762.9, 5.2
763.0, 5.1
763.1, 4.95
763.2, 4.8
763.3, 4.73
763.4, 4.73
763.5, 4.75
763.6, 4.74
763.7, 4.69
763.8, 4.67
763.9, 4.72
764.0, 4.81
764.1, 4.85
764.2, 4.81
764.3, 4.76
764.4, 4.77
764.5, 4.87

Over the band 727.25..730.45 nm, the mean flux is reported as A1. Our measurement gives 4.6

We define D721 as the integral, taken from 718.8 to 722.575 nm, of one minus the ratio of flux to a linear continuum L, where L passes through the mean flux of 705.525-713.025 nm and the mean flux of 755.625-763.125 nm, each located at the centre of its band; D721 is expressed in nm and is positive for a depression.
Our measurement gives 0.13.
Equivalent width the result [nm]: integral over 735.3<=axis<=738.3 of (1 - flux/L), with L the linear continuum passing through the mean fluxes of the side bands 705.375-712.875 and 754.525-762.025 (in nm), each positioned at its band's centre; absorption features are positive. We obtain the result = 0.08 nm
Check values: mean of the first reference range 5.01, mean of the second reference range 4.93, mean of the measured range 4.83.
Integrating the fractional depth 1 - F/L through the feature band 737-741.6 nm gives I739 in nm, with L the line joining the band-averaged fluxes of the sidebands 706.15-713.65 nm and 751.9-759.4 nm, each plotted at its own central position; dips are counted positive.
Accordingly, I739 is 0.17 nm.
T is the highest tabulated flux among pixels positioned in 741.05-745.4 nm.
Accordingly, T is 5.16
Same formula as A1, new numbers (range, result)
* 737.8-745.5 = 4.78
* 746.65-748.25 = 4.93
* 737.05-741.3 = 4.8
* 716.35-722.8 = 4.83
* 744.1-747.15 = 4.79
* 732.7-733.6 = 4.6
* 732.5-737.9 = 4.71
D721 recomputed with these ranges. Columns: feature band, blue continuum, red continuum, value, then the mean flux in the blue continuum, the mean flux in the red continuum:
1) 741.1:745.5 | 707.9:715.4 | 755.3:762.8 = 0.16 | 5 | 4.92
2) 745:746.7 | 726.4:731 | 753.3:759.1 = 0.03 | 4.61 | 4.98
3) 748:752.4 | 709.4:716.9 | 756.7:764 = 0.18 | 4.98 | 4.91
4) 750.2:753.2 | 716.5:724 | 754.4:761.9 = 0.09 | 4.81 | 4.93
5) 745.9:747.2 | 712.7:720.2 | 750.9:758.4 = 0.02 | 4.92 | 4.92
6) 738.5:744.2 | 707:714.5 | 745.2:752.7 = 0.03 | 5.02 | 4.77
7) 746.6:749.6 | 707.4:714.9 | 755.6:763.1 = 0.06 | 5.01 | 4.93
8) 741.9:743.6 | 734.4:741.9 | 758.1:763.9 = 0.01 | 4.77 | 4.9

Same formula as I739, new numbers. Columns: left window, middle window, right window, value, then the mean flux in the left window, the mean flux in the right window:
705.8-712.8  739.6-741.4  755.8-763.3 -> 0.07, 5.02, 4.92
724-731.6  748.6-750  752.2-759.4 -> 0.07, 4.67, 4.97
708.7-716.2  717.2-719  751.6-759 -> 0.05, 5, 4.95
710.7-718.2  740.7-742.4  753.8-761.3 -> 0.06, 4.94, 4.97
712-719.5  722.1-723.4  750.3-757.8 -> 0.10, 4.93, 4.9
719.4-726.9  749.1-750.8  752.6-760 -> 0.12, 4.78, 4.99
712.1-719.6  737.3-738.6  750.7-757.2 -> 0.01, 4.92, 4.92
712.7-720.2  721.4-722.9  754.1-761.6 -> 0.10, 4.92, 4.95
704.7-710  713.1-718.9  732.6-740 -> 0.00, 5.01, 4.74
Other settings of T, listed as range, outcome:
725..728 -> 5.17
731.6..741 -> 5.1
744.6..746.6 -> 4.98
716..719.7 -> 5.11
